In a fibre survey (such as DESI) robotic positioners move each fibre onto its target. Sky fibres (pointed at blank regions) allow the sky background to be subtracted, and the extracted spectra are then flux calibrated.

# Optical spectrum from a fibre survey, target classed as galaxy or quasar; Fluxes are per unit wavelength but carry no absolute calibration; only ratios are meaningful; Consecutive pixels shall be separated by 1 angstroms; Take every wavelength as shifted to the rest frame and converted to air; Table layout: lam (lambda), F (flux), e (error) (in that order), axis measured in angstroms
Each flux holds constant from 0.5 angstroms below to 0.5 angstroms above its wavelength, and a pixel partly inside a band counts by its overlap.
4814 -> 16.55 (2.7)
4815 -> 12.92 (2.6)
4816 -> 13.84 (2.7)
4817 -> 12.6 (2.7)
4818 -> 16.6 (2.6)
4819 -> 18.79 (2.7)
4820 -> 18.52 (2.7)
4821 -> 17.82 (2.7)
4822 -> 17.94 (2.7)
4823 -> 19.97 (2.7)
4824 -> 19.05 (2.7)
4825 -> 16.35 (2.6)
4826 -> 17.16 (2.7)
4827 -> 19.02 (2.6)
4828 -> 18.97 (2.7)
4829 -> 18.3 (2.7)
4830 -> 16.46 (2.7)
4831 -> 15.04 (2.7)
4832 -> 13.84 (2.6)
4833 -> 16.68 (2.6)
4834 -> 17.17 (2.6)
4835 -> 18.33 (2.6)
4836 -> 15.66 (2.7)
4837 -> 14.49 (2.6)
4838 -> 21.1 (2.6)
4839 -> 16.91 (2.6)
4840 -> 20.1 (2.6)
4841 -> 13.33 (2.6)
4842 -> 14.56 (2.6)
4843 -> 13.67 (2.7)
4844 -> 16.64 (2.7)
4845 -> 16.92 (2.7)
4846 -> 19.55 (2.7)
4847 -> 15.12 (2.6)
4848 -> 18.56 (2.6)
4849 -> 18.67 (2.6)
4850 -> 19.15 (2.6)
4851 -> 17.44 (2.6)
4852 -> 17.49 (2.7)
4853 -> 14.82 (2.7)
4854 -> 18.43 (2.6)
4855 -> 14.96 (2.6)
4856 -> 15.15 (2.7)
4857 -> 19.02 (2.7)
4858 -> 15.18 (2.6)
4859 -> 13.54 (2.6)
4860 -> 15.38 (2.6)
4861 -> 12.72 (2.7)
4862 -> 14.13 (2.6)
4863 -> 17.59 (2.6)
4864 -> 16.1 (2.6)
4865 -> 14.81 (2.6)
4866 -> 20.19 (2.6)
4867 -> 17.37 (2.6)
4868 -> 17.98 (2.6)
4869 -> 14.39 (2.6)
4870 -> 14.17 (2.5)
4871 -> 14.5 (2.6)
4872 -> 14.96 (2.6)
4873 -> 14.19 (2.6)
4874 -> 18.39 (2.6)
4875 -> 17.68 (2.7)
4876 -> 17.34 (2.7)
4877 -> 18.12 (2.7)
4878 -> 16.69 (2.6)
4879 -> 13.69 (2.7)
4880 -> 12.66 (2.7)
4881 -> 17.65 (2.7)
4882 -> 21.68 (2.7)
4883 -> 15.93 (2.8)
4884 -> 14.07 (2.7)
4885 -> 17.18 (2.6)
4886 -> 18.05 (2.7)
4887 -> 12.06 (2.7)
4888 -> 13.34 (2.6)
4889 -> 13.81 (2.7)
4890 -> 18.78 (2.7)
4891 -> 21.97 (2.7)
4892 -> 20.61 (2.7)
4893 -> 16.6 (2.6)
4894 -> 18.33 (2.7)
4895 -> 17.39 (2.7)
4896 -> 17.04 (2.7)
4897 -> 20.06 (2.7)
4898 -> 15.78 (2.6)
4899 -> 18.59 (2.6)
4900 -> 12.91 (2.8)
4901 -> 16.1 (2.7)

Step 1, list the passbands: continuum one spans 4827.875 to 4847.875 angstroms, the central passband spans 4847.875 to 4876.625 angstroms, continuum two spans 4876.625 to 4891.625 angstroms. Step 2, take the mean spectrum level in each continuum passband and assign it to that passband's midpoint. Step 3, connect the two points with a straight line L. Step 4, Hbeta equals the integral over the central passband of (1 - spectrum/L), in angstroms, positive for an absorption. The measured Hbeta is 0.3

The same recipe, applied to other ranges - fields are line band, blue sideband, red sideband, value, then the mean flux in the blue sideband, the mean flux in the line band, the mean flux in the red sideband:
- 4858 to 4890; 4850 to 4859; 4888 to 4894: 2.64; 16.5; 15.9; 17.9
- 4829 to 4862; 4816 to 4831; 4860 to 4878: 0.78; 17.5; 16.4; 16.1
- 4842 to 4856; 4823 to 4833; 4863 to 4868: 0.30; 17.3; 16.9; 17.3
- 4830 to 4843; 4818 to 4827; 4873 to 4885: 1.06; 18.2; 16.3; 16.6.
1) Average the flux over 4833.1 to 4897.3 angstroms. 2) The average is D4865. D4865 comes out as 16.6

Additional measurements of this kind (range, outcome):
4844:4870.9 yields 16.5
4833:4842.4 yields 16.9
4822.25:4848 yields 17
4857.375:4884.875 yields 16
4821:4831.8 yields 17.7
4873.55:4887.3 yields 16.6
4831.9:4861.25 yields 16.6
